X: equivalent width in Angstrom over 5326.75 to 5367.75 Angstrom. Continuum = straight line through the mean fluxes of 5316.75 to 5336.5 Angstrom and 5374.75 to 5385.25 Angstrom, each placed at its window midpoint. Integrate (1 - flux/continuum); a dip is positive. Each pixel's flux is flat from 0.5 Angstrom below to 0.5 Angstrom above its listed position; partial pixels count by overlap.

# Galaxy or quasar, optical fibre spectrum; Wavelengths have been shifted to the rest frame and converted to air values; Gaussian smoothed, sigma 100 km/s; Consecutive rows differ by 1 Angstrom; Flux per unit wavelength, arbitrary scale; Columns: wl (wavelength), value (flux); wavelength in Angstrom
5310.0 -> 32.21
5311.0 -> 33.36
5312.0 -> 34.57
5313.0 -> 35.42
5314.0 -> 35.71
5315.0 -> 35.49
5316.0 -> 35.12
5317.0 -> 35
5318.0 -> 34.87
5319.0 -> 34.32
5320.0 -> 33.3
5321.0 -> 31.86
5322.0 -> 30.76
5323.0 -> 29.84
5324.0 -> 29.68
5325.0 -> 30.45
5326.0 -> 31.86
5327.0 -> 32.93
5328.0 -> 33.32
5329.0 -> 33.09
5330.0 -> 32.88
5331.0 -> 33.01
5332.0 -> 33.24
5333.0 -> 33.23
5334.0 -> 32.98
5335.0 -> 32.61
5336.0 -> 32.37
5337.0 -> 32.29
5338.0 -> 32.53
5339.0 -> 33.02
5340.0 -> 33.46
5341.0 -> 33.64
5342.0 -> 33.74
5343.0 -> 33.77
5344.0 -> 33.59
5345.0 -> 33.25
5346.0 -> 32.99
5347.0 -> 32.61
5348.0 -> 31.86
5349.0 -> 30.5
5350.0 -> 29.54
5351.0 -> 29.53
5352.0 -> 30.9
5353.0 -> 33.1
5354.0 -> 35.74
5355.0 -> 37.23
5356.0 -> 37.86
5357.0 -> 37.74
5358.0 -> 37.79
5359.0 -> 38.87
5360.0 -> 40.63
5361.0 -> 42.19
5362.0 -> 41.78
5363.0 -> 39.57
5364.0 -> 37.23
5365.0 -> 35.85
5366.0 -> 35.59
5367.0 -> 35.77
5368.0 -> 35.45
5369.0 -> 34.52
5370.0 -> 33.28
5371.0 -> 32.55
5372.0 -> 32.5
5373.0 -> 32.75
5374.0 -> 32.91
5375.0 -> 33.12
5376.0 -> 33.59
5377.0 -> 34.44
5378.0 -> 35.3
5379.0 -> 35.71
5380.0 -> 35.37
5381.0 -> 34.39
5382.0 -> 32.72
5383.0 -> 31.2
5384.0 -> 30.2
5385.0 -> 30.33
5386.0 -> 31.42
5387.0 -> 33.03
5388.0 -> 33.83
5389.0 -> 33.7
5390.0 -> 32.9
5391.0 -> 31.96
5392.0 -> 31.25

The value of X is -2.0 Angstrom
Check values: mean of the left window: 32.5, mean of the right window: 33.4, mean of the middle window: 34.5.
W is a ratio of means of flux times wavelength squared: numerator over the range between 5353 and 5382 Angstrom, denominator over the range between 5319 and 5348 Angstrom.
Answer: 1.12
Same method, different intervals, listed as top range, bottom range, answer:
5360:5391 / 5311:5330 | 1.06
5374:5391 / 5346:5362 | 0.95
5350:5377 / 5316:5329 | 1.11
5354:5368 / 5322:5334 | 1.20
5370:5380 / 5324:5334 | 1.05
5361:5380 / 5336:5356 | 1.08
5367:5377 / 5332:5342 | 1.03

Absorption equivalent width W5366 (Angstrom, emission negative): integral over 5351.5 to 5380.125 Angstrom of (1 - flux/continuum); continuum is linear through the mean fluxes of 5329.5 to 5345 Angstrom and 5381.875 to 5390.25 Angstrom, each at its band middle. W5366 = -2.9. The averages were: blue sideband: 33.1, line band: 35.8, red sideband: 32.1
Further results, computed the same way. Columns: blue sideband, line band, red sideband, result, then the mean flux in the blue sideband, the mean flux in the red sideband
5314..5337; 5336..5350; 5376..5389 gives 0.1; 32.9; 33.2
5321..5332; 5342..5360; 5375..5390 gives -0.9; 31.9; 33.2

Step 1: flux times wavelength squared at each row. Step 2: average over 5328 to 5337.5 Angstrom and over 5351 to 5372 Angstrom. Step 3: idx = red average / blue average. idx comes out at 1.1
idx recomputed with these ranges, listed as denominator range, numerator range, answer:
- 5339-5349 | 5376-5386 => 1.02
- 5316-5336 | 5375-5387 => 1.04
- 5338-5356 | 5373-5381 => 1.05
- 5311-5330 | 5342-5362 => 1.06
